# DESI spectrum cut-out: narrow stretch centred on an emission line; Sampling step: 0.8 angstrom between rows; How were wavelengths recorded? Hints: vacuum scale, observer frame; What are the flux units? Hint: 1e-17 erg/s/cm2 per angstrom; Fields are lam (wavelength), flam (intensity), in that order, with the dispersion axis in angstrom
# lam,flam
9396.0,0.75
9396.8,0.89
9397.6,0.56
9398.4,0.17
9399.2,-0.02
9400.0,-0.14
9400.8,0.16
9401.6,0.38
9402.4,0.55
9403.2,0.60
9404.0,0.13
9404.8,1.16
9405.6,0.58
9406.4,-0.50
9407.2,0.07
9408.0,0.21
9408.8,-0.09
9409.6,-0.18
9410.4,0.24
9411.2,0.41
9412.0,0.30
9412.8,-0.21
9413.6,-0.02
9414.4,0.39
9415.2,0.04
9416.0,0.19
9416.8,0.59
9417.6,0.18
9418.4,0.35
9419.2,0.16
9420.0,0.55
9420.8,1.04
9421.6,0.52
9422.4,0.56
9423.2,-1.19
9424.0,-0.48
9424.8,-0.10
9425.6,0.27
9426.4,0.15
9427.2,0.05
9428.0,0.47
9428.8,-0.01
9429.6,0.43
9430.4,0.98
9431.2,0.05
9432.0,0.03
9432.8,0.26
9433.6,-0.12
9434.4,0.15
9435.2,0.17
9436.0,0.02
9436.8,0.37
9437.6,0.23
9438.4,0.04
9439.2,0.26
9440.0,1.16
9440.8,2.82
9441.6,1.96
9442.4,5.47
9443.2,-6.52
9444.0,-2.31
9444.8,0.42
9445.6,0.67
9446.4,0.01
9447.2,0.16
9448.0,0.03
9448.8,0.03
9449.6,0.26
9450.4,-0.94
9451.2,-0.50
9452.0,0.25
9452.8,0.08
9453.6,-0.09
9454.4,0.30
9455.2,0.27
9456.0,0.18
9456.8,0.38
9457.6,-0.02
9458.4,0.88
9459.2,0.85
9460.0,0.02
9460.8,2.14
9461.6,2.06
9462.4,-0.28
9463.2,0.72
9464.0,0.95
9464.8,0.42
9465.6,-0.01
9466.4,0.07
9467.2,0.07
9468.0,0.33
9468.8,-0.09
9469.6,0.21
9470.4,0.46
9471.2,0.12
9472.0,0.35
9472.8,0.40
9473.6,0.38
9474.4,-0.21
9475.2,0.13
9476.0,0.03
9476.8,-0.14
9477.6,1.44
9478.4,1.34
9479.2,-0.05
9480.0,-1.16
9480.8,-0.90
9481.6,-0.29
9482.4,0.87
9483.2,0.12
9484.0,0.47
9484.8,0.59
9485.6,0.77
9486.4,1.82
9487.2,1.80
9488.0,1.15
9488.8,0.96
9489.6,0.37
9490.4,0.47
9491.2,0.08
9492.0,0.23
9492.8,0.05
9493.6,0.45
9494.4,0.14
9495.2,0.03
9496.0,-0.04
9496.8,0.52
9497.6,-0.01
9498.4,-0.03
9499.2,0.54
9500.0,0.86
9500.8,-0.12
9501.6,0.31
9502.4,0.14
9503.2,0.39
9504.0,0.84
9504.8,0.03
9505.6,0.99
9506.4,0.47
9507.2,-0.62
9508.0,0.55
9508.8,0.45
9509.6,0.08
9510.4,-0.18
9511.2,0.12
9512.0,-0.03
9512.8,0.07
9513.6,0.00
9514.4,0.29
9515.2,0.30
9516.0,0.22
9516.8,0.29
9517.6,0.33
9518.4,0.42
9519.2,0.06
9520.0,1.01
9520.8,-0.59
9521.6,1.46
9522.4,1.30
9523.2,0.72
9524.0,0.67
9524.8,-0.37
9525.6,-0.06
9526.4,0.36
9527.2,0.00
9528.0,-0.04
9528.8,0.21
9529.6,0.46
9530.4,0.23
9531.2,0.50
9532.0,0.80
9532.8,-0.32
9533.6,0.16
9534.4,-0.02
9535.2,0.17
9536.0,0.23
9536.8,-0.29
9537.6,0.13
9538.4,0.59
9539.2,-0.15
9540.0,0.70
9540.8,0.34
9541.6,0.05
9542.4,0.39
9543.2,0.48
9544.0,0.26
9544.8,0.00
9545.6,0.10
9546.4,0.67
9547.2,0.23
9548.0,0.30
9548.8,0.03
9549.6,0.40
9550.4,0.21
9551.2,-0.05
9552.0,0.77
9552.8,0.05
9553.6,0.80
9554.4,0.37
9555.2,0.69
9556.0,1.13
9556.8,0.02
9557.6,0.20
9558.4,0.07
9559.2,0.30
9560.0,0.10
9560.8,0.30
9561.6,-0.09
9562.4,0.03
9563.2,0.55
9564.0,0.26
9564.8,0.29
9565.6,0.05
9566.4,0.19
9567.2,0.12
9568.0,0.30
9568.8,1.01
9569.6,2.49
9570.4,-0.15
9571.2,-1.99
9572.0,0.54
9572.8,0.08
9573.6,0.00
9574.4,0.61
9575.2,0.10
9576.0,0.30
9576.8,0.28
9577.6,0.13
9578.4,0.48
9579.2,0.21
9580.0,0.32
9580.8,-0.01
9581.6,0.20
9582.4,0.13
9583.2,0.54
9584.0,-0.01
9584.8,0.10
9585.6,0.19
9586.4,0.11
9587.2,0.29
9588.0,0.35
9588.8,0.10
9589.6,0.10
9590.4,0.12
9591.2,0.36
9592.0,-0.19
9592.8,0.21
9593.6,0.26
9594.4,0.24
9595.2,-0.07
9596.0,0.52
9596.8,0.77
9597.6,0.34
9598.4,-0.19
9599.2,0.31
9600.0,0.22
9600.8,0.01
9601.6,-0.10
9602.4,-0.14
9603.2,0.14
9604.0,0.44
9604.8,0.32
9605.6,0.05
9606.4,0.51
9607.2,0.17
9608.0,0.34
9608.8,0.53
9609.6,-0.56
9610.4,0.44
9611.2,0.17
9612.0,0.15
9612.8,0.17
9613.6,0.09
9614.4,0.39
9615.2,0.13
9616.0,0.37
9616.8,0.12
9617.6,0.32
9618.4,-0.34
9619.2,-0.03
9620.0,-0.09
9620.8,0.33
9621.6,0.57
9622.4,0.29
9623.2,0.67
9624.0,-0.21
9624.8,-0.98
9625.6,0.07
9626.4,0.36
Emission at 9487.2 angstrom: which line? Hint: [O III]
